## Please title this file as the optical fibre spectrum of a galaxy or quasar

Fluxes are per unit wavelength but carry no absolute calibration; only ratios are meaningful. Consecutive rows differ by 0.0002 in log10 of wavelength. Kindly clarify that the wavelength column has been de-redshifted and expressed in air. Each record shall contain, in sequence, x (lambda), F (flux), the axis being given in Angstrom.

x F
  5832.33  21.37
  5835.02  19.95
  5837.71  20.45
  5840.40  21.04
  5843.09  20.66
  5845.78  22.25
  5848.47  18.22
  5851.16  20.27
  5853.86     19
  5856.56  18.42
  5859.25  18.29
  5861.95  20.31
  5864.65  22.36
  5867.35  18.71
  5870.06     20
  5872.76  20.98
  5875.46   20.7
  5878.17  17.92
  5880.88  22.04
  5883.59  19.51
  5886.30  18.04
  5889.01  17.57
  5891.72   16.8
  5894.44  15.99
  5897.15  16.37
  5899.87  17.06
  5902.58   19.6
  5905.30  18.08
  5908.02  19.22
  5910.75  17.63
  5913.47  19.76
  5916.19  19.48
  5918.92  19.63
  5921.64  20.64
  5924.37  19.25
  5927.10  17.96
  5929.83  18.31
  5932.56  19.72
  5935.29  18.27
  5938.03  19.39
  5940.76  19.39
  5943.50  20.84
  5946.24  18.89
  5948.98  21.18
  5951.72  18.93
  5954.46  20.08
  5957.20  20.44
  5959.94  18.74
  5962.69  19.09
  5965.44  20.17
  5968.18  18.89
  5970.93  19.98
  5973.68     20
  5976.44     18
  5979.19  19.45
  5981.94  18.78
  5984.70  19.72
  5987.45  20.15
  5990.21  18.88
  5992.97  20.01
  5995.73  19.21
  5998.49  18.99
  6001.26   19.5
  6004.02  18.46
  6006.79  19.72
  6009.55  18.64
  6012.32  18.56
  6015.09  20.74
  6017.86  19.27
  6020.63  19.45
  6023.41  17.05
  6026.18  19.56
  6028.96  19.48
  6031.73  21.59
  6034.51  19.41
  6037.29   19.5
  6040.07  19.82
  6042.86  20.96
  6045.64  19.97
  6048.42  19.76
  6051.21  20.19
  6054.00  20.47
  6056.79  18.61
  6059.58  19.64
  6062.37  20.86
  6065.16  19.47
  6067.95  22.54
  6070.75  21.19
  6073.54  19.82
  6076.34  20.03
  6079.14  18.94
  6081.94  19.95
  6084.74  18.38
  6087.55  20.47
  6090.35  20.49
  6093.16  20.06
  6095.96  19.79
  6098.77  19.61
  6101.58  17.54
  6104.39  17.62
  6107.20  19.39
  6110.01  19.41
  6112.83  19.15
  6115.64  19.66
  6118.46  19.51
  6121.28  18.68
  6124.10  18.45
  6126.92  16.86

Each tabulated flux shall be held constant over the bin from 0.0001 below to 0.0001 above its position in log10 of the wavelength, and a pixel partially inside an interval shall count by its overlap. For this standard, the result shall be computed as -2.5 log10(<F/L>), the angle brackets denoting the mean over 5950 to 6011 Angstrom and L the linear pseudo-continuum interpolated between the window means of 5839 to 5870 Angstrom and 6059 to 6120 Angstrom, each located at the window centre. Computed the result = 0.03 mag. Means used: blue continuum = 20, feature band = 19.4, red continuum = 19.7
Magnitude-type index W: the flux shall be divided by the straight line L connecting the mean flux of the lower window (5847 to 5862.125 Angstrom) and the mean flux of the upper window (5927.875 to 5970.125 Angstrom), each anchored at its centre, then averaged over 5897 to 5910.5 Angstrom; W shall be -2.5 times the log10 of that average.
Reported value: 0.06 mag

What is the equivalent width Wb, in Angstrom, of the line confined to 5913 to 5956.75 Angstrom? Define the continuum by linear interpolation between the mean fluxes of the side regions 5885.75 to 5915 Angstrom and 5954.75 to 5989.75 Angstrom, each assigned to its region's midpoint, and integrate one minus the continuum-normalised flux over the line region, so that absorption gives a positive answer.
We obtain -2.1 Angstrom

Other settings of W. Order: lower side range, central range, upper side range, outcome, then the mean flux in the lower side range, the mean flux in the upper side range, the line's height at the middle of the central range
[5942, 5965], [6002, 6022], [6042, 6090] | 0.04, 19.8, 20.1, 19.9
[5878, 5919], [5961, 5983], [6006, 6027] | -0.03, 18.4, 19.1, 18.8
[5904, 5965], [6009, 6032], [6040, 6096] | 0.03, 19.3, 20.1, 19.8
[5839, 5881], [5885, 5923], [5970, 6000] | 0.09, 20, 19.4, 19.8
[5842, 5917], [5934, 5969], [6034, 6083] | 0.00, 19.1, 20.1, 19.5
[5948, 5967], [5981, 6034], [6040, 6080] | 0.03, 19.8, 20.2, 20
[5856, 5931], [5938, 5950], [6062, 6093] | -0.04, 19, 20.2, 19.3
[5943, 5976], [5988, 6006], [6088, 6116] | 0.02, 19.7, 19.3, 19.6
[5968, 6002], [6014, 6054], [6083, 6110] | -0.03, 19.4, 19.3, 19.3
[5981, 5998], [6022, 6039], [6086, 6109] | 0.00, 19.5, 19.4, 19.4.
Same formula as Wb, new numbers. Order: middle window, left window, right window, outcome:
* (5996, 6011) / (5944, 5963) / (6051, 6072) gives 0.7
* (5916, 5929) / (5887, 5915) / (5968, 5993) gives -0.8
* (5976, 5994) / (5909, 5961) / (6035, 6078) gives 0.3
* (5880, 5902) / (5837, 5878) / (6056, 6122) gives 2.3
